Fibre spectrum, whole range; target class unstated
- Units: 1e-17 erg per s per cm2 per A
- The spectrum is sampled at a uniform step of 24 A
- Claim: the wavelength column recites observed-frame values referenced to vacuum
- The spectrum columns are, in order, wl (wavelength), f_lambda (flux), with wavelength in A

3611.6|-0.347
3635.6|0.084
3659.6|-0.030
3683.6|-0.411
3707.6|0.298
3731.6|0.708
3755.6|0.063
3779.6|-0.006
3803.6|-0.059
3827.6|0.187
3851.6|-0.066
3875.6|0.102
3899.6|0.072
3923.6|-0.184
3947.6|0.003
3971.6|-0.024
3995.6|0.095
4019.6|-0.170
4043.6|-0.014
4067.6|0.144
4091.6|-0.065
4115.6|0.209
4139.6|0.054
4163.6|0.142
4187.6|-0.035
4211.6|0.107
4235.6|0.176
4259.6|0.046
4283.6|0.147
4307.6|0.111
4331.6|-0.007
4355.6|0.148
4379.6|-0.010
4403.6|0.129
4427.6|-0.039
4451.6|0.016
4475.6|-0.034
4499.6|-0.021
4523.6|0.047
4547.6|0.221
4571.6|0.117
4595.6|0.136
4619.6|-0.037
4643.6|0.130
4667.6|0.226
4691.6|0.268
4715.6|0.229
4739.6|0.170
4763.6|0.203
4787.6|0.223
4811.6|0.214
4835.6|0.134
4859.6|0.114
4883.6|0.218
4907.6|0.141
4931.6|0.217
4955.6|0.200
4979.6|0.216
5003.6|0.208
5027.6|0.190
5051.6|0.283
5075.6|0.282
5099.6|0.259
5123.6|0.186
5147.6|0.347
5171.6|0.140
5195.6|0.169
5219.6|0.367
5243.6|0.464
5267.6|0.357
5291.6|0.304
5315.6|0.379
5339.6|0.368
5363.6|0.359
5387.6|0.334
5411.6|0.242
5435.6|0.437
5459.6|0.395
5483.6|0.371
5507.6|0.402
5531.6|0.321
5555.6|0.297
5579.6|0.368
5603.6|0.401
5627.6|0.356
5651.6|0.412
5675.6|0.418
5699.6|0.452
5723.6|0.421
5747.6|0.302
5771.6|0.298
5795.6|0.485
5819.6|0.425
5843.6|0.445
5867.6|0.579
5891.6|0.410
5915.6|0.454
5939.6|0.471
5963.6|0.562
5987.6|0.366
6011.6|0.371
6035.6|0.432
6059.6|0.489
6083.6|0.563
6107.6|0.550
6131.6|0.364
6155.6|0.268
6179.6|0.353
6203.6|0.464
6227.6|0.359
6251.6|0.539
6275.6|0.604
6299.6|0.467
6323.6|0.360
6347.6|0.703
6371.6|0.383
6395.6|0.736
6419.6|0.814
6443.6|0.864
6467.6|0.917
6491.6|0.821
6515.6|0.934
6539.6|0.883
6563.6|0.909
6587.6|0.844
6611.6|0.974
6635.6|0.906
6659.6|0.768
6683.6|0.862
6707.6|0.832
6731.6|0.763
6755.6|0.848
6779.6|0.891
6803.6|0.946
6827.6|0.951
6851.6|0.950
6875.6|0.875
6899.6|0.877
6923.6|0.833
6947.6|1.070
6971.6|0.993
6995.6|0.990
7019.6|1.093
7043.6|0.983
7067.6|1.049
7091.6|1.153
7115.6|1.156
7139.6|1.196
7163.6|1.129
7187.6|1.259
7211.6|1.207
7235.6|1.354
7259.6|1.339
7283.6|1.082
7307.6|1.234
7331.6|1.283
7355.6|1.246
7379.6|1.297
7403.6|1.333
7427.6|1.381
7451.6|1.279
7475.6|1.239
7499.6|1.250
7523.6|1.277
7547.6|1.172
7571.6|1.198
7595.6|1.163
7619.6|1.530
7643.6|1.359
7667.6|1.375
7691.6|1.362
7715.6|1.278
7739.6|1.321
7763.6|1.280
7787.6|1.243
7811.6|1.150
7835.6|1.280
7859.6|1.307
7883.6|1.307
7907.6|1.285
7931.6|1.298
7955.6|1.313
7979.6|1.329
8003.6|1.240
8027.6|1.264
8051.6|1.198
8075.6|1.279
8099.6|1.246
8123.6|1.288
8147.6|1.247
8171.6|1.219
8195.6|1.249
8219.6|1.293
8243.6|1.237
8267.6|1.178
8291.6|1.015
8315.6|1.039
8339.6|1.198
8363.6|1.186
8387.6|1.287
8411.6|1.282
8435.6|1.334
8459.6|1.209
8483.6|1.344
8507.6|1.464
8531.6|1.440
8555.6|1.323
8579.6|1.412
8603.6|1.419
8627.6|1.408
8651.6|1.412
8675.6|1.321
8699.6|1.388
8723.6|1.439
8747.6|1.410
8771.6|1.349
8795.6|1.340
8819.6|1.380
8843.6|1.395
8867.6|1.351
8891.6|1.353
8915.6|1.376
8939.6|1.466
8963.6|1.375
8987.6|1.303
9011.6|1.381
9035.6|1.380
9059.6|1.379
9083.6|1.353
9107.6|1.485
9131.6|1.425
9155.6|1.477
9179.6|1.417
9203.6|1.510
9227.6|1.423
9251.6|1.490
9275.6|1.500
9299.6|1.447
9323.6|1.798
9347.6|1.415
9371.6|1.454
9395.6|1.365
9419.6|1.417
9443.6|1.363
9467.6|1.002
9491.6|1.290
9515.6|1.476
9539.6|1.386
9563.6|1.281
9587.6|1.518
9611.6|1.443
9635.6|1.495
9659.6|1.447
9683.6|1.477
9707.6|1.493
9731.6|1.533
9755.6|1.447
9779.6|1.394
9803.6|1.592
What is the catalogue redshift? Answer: 0.61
